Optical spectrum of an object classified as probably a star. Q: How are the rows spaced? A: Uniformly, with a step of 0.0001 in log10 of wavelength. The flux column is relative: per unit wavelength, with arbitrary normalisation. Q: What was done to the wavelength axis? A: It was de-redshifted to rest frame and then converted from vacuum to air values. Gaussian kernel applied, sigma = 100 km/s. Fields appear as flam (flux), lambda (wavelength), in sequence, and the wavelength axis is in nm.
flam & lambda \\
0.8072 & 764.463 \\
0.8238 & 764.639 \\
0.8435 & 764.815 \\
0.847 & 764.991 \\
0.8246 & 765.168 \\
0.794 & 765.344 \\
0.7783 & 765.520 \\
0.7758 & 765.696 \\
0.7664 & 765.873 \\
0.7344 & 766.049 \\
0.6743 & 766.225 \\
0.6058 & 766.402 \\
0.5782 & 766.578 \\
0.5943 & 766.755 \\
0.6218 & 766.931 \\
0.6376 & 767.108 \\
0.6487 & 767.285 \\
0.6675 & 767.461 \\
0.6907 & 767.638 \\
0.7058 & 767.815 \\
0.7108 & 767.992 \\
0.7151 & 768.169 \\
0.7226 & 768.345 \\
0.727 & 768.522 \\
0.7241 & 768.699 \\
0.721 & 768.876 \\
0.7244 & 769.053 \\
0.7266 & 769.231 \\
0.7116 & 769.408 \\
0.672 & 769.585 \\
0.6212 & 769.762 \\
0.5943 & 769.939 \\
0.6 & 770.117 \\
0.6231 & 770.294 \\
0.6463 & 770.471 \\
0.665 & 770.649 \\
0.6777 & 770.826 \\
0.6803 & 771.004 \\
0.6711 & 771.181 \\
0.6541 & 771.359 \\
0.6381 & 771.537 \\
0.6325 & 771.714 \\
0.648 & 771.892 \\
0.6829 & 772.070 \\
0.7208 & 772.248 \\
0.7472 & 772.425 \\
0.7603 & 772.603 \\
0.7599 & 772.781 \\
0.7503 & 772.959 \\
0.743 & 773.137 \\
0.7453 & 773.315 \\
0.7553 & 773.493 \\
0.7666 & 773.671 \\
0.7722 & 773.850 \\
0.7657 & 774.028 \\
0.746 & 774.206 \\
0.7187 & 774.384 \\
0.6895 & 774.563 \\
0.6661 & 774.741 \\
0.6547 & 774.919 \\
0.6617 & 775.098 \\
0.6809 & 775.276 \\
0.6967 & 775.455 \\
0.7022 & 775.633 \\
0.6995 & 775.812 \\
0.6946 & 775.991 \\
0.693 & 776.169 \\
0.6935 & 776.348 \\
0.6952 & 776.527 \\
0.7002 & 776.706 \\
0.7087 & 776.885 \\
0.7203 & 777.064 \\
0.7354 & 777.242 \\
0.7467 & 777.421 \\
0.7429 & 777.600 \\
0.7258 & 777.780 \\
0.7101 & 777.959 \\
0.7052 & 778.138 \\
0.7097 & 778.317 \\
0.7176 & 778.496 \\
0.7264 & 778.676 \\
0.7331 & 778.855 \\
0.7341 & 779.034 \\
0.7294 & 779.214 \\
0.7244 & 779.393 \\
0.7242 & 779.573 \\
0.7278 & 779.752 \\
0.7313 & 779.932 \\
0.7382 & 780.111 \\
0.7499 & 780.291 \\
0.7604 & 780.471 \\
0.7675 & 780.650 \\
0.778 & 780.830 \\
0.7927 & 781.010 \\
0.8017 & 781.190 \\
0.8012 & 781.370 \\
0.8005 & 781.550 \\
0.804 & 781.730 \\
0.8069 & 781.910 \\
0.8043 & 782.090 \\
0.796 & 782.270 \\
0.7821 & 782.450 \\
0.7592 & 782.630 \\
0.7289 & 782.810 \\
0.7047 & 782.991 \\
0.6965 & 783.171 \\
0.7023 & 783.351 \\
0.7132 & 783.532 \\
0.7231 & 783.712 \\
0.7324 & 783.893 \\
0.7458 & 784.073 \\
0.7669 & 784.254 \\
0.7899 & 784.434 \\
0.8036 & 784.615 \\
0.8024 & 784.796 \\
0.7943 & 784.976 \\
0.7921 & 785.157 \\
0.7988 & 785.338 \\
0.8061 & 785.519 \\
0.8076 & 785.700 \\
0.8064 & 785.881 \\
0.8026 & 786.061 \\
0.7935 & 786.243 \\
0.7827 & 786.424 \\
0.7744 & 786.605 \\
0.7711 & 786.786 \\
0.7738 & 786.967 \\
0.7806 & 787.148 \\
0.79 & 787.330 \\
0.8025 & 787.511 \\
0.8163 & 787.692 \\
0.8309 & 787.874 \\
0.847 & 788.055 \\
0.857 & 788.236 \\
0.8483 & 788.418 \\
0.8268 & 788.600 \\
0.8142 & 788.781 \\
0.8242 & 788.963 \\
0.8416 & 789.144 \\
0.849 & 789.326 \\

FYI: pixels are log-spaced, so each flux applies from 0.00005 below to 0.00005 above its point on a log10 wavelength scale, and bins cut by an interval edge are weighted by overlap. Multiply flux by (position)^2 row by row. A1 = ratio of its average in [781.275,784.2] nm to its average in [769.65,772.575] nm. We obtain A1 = 1.2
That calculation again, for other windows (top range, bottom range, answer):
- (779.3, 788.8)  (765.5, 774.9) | 1.16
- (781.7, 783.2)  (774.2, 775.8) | 1.13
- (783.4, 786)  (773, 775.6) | 1.11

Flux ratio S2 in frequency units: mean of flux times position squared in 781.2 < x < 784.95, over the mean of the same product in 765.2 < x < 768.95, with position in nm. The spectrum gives 1.14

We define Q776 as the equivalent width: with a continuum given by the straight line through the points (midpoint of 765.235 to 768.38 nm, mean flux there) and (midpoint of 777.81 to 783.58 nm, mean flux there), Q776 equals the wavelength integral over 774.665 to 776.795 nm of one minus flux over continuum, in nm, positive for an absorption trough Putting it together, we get 0.12 nm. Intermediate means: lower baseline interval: 0.691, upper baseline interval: 0.749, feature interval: 0.687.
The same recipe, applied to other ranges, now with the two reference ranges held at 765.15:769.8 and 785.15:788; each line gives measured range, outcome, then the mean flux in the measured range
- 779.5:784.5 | 0.094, 0.758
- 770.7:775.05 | 0.099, 0.709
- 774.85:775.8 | 0.073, 0.681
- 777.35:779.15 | 0.068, 0.725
